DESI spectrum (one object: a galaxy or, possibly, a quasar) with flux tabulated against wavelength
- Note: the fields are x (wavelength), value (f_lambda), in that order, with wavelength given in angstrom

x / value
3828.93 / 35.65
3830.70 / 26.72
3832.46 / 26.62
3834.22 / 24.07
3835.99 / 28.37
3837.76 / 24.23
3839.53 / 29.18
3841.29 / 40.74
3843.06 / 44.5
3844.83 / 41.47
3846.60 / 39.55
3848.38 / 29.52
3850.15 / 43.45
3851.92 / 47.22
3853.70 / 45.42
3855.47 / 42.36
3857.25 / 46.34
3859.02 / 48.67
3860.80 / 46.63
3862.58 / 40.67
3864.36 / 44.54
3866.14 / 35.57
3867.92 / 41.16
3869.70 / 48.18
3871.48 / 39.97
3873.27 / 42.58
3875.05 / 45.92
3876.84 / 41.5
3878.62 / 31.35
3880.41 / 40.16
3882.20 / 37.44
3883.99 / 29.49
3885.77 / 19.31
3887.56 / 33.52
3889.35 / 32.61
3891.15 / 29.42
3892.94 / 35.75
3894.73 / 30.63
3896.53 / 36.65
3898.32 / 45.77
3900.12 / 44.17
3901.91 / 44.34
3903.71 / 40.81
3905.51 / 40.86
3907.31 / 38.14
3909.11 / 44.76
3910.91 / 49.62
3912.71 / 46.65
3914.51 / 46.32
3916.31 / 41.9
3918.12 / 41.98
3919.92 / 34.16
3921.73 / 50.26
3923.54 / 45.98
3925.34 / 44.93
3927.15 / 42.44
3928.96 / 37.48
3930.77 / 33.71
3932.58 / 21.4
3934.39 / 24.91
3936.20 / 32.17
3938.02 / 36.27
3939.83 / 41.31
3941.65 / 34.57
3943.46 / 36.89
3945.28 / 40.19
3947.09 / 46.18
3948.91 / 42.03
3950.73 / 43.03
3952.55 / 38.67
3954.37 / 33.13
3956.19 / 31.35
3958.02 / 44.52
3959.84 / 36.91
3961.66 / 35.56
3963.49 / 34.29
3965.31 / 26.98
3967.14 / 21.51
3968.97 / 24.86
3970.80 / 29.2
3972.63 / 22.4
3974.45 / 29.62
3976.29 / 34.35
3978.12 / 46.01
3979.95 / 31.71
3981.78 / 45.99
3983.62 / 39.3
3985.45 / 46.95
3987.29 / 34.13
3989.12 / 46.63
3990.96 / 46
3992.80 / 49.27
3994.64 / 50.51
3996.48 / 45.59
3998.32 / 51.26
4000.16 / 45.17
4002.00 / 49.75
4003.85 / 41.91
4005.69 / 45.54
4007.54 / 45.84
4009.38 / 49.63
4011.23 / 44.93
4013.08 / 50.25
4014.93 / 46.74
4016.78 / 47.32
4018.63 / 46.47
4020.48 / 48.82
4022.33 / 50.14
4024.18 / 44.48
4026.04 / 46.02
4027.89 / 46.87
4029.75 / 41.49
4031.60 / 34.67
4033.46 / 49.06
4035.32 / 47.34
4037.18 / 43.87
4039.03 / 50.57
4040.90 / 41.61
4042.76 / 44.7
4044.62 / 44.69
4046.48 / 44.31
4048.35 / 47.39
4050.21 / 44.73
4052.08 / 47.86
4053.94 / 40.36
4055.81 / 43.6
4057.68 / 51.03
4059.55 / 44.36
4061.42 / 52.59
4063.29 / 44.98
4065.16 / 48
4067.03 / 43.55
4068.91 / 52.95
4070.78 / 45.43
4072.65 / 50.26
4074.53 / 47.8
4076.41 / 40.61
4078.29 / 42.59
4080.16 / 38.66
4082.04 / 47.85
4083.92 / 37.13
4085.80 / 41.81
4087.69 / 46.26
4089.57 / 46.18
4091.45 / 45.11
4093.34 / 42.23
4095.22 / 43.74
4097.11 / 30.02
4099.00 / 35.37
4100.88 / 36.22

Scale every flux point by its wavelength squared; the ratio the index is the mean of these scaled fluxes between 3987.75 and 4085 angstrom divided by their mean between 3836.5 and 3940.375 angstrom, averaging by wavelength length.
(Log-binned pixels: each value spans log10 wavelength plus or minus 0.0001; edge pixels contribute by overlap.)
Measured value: 1.26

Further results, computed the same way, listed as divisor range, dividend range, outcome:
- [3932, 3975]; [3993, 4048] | 1.42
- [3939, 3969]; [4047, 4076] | 1.36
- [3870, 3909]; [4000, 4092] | 1.32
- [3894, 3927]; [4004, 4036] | 1.14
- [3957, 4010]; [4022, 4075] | 1.20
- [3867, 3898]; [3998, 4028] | 1.38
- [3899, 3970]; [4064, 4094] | 1.26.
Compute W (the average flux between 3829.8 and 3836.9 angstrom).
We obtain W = 26.4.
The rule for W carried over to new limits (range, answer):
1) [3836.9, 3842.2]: 31.5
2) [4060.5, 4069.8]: 48.4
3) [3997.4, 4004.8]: 47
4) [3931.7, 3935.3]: 23.2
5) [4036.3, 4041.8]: 45.4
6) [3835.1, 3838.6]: 26.3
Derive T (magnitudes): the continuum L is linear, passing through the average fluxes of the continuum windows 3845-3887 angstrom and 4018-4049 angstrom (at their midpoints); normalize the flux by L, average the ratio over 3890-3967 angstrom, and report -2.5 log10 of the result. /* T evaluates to 0.10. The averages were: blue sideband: 40.3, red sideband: 45.4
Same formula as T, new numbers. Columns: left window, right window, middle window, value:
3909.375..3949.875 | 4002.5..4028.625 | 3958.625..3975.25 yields 0.41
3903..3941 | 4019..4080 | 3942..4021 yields 0.05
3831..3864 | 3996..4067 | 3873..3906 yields 0.09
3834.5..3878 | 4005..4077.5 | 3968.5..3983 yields 0.30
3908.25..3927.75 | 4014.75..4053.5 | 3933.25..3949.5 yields 0.21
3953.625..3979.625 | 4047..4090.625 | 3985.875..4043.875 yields -0.20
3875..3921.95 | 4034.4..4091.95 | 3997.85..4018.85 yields -0.09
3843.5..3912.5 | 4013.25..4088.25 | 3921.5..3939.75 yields 0.14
